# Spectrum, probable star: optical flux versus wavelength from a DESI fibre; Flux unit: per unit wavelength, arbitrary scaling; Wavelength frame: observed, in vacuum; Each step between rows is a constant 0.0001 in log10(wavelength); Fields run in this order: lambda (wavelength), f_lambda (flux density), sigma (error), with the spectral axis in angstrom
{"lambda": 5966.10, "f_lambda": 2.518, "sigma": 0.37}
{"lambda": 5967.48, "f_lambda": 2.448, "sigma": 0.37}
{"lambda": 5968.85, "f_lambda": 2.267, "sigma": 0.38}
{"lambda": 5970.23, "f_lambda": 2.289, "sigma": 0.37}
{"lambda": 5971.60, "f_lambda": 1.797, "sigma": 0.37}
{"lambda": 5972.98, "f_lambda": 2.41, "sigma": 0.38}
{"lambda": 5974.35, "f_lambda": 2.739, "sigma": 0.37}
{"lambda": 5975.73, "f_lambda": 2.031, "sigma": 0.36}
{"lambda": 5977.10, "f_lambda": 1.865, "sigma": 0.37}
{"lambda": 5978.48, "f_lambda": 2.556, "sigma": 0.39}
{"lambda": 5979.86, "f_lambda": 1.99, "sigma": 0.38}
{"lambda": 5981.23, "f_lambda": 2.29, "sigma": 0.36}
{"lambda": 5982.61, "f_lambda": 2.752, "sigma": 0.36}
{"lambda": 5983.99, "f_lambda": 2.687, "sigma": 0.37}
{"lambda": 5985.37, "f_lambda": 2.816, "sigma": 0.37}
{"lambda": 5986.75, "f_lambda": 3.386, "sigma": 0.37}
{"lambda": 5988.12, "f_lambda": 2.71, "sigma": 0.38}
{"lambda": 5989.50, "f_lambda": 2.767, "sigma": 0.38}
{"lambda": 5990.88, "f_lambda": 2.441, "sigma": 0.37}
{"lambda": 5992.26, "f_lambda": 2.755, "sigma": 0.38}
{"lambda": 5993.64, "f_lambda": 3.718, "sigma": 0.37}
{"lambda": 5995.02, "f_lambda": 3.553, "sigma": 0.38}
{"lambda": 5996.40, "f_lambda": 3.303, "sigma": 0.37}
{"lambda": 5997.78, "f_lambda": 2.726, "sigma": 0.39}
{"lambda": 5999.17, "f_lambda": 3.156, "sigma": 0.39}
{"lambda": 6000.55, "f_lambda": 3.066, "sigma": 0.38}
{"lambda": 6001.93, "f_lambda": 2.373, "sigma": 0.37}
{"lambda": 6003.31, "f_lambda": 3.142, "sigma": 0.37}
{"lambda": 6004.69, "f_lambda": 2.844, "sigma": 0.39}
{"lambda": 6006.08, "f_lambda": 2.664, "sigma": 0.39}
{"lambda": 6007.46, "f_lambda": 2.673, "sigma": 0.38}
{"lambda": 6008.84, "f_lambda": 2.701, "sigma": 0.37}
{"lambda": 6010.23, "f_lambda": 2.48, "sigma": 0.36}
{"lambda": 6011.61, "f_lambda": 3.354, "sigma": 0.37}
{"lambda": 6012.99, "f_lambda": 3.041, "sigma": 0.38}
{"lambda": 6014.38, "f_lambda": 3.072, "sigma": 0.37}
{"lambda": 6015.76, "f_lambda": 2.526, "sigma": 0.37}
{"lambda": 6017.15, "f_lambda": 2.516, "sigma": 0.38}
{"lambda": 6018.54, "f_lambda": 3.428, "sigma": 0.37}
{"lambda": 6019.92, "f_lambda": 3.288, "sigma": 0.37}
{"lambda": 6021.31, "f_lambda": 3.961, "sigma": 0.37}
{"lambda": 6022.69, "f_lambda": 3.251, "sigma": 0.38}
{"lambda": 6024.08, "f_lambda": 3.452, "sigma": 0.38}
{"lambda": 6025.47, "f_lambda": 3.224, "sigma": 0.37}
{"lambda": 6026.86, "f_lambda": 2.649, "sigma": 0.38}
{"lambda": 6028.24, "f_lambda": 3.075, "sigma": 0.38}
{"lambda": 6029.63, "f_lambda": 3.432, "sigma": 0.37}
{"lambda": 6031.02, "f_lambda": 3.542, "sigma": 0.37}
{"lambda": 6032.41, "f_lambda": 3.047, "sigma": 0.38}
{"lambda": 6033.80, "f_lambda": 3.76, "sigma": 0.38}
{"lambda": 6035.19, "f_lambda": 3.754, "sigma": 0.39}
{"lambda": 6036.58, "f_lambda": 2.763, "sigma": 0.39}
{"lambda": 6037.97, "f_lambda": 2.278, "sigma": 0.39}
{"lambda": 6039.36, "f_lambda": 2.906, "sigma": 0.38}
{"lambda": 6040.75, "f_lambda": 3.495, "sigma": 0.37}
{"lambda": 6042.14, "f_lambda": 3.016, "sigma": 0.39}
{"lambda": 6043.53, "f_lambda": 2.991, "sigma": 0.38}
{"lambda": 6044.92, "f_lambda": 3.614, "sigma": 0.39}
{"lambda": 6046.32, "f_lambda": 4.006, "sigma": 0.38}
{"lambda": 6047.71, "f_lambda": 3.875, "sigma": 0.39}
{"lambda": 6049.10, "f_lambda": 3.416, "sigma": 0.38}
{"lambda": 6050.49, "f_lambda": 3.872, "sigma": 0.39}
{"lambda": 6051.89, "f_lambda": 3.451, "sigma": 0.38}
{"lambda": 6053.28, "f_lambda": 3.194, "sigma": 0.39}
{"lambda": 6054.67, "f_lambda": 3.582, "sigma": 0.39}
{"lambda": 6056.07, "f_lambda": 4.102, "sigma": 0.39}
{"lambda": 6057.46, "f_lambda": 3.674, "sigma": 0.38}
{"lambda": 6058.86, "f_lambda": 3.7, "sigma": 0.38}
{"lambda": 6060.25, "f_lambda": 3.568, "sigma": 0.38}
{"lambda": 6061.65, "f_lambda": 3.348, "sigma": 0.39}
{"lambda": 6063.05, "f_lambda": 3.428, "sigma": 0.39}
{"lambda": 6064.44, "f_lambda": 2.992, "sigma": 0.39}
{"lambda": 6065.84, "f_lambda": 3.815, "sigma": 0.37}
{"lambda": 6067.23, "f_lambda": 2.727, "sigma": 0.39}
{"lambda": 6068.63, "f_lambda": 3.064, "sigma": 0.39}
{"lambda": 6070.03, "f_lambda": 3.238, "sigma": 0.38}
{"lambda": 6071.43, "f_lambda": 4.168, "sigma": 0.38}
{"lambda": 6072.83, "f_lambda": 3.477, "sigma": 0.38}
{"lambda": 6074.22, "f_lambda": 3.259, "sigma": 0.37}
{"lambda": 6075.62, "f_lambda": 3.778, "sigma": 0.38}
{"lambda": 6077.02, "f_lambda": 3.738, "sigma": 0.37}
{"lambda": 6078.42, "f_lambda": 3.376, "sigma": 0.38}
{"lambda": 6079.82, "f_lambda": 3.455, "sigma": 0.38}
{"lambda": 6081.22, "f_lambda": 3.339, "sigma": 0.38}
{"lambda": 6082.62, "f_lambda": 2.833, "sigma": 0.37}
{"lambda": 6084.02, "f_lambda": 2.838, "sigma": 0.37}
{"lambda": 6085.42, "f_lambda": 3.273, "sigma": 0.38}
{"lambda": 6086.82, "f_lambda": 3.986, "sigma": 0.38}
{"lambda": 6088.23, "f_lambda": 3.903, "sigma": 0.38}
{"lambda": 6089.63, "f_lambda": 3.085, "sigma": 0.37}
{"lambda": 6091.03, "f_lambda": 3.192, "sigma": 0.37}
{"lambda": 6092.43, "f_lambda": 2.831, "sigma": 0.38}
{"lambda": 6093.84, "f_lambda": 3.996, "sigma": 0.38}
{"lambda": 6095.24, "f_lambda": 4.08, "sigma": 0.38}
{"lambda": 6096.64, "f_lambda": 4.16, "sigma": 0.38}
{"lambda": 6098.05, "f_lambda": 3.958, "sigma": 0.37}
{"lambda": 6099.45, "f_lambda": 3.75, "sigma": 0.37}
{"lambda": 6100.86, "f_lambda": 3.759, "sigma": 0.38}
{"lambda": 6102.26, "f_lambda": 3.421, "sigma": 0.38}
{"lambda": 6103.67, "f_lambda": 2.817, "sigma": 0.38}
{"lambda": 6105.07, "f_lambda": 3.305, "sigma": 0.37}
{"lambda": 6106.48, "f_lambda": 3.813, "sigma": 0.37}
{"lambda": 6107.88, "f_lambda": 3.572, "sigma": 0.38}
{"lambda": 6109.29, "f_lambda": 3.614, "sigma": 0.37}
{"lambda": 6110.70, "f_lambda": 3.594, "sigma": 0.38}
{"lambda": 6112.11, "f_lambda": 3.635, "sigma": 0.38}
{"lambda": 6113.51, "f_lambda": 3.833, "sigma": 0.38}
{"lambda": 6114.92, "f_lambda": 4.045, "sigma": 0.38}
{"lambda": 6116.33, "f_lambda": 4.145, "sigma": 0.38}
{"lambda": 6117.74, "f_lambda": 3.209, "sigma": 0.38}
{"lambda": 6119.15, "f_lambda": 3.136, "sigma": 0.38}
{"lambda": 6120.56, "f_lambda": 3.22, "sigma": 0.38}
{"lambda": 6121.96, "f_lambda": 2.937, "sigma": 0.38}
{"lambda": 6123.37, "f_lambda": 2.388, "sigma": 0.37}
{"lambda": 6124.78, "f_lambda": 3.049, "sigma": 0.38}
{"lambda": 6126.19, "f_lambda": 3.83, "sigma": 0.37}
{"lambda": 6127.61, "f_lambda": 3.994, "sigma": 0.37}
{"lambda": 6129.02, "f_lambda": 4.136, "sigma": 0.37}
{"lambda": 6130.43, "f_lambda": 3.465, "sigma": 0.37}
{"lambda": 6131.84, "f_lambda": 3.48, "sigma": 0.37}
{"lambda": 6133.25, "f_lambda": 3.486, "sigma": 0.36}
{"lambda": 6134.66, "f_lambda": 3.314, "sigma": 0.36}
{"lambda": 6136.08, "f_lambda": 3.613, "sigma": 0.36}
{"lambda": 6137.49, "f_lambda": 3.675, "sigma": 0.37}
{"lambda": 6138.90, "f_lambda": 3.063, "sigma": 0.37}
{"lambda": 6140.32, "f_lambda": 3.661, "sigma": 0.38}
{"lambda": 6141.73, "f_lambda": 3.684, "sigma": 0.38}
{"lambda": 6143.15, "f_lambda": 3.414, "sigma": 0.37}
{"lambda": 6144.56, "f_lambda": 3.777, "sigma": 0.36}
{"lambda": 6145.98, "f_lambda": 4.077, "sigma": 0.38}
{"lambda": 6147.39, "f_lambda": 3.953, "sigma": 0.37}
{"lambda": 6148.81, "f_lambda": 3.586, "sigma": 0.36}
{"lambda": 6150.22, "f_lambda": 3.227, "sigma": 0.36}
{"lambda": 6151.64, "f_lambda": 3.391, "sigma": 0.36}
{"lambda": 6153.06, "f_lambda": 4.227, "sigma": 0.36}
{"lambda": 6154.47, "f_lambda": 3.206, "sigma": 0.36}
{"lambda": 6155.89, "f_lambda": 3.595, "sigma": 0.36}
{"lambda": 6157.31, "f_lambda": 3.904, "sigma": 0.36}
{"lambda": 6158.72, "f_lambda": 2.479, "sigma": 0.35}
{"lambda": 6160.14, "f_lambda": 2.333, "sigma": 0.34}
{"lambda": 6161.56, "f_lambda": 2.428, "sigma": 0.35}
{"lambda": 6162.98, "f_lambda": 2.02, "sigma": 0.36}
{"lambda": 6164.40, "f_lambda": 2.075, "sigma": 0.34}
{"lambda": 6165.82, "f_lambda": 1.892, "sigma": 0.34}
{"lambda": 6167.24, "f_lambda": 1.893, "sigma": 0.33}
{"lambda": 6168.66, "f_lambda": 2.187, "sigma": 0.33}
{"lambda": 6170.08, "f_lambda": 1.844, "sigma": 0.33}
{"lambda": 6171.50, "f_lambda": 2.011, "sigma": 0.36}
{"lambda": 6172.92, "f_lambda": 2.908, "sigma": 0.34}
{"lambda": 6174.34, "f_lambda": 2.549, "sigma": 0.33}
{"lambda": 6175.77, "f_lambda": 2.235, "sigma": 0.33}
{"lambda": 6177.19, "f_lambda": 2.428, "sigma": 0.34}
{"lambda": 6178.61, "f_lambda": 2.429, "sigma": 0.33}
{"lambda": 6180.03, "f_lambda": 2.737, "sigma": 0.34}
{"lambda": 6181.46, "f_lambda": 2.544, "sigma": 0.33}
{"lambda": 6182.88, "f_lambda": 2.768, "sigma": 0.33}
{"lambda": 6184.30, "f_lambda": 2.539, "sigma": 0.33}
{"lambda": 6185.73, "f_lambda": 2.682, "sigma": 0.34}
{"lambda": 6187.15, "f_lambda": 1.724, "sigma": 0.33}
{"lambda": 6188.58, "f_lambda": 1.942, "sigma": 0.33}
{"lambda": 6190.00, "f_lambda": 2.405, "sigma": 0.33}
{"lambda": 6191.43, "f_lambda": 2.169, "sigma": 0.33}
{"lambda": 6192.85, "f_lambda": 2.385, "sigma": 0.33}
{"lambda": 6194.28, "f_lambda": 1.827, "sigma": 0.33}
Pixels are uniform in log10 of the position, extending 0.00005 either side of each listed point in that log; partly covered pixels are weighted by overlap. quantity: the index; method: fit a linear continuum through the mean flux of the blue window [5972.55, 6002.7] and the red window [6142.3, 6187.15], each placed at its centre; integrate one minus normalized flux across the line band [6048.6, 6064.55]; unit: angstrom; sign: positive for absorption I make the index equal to -4.5 angstrom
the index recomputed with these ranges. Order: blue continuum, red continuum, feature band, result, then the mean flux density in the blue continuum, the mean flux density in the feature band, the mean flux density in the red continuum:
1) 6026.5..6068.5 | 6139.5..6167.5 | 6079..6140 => -4.65 angstrom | 3.37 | 3.49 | 3.16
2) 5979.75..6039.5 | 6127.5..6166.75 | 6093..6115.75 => -3.51 angstrom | 3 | 3.71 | 3.31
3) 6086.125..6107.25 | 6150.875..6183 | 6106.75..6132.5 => -1.91 angstrom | 3.6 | 3.52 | 2.61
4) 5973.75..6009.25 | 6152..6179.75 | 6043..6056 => -4.30 angstrom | 2.76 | 3.59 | 2.57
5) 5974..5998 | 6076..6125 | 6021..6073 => -4.40 angstrom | 2.73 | 3.39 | 3.47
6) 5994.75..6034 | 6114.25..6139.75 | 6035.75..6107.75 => -4.04 angstrom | 3.07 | 3.45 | 3.45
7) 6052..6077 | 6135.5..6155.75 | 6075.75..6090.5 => 0.49 angstrom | 3.48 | 3.4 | 3.61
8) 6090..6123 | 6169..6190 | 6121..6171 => -4.16 angstrom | 3.55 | 3.17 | 2.38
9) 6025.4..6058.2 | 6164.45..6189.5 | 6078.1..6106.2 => -4.78 angstrom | 3.37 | 3.47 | 2.31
